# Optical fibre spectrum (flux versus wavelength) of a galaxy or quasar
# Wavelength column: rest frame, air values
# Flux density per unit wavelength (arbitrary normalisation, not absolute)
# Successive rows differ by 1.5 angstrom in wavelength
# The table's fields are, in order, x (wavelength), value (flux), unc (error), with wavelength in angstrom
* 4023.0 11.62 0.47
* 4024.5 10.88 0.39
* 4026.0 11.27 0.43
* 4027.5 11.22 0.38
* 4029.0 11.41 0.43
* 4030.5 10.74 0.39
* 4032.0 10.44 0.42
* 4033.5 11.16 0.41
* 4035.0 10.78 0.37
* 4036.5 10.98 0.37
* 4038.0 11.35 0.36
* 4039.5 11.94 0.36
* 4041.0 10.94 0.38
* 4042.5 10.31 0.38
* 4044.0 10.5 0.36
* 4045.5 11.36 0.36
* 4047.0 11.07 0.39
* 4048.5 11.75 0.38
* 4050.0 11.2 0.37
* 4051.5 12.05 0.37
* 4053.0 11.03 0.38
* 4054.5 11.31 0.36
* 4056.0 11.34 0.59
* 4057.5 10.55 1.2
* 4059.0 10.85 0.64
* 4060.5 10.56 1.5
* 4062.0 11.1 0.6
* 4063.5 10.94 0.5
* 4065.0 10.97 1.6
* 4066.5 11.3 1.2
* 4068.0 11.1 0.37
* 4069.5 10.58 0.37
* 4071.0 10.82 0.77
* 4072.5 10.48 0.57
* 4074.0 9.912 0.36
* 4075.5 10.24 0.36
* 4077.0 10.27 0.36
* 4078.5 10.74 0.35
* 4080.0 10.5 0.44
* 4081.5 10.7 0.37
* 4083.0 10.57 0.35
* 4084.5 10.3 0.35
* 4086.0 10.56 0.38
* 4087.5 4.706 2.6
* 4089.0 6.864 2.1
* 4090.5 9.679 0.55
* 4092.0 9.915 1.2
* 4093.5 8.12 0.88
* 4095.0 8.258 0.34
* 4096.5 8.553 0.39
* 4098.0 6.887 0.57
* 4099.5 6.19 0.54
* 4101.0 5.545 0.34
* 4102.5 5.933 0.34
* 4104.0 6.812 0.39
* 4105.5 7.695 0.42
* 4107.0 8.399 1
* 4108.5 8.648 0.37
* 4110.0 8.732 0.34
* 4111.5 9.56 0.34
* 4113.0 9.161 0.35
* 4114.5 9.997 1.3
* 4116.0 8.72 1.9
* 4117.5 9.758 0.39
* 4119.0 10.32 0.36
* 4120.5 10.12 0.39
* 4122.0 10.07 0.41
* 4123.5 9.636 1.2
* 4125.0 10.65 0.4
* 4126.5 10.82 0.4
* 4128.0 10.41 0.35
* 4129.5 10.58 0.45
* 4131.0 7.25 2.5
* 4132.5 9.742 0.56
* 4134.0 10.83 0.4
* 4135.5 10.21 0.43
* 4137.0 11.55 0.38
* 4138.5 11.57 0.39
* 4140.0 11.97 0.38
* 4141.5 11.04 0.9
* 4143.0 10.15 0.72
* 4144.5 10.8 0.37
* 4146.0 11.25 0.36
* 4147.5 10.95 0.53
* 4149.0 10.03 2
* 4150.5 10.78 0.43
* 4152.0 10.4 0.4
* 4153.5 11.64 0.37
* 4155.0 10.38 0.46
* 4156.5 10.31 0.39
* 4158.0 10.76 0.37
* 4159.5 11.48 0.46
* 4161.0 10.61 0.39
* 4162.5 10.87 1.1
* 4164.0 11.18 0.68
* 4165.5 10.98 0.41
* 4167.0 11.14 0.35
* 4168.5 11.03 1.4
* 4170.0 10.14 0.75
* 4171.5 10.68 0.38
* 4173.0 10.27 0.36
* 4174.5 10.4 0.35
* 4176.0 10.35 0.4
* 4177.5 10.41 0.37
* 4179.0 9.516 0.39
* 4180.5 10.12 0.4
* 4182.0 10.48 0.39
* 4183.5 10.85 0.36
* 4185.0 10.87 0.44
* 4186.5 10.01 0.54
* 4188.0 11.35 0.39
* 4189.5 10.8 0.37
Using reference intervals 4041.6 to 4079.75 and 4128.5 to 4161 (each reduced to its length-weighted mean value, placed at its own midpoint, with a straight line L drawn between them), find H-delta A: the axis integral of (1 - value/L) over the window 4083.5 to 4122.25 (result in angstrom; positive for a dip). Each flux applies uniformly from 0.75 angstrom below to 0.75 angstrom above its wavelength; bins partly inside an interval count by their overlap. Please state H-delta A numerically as 8.4 angstrom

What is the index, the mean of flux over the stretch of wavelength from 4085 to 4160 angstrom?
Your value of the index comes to 9.48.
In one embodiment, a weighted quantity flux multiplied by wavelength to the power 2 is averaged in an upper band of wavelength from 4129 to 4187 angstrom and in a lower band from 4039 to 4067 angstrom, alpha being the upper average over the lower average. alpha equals 1.0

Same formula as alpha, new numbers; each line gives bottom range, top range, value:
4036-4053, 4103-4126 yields 0.85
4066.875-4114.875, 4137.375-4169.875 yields 1.26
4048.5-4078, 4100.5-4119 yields 0.79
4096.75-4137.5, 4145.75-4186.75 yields 1.21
